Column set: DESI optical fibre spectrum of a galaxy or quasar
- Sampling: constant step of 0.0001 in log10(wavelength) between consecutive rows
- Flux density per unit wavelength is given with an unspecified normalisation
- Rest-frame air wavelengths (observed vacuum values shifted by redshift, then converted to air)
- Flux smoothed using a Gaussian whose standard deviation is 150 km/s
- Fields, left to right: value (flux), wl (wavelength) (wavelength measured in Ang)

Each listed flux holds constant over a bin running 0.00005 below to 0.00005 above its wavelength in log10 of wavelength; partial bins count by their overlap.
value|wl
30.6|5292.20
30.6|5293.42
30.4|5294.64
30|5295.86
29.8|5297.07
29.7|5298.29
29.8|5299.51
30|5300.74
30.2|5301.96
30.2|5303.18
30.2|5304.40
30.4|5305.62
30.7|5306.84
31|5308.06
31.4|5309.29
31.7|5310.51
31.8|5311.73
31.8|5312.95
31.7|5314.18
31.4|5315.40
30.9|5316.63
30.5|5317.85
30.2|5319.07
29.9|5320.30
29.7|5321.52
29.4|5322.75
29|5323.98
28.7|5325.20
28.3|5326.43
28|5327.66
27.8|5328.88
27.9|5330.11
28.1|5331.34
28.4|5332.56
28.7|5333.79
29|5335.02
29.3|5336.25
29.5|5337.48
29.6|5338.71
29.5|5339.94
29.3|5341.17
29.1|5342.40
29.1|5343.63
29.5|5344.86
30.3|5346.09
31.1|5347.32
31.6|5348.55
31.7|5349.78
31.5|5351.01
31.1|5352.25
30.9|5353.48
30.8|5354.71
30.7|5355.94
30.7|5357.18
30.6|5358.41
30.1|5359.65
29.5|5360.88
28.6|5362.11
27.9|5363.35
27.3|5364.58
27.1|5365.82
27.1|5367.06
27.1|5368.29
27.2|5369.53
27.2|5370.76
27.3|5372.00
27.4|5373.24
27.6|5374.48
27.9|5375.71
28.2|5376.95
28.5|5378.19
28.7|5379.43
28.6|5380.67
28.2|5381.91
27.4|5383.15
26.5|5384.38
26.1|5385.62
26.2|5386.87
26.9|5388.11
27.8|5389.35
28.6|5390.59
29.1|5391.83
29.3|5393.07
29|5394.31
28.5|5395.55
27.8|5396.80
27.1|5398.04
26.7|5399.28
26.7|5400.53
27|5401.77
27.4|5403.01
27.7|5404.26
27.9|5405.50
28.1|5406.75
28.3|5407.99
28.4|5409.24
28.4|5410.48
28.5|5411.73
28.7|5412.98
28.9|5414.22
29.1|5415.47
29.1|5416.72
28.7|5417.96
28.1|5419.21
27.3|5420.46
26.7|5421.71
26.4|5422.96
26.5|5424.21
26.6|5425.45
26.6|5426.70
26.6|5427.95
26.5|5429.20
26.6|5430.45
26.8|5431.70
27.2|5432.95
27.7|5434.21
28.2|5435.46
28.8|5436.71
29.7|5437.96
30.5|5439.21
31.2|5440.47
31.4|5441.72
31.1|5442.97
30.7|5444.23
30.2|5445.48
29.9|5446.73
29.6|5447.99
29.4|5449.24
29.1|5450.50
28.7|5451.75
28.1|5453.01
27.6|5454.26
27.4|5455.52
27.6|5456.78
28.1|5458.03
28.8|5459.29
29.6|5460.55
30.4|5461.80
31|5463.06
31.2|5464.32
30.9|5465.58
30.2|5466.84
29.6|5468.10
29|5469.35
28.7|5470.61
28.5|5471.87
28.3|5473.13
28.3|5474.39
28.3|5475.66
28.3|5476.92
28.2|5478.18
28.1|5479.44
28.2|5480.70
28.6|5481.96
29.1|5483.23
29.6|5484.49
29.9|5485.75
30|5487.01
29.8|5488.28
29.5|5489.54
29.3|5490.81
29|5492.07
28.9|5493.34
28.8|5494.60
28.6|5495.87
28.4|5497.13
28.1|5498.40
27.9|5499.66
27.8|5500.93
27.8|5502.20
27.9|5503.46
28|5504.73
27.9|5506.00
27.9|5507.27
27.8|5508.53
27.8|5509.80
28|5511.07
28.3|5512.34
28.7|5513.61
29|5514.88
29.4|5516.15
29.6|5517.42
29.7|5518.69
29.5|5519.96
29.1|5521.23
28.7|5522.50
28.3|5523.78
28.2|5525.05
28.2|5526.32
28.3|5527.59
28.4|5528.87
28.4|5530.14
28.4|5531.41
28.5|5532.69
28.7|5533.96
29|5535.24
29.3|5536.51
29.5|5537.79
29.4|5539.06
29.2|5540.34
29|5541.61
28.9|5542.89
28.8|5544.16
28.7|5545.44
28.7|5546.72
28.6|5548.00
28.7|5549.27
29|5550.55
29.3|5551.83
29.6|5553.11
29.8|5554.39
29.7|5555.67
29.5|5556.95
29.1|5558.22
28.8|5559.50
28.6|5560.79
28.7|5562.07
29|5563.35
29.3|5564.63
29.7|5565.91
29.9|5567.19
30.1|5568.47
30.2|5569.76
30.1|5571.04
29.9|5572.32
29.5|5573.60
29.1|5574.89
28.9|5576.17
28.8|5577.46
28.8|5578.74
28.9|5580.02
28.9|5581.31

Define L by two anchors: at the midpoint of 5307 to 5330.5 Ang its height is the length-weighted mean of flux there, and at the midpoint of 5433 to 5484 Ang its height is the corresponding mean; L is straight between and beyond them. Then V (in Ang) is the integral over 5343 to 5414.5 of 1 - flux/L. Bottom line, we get 2.9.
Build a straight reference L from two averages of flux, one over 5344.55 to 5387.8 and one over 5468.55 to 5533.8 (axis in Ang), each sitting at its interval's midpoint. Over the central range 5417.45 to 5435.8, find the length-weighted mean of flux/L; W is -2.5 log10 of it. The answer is 0.06 mag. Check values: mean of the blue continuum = 28.8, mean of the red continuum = 28.6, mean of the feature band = 27.1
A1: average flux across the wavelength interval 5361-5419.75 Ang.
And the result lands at 27.9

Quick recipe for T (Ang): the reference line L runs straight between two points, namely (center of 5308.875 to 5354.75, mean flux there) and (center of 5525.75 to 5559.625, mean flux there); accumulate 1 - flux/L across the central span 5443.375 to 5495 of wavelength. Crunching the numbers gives 0.3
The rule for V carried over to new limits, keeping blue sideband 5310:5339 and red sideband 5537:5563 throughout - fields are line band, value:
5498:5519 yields 0.62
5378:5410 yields 1.82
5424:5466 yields 0.69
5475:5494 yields 0.16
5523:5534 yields 0.29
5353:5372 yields 0.48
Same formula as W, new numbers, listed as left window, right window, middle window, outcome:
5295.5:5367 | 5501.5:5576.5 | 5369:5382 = 0.07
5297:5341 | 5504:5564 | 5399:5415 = 0.06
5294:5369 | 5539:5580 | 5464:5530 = 0.02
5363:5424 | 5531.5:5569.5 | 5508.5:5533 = 0.01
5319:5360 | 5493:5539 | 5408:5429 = 0.05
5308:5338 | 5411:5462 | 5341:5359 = -0.04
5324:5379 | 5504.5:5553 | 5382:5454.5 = 0.03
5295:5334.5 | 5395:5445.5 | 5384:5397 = 0.03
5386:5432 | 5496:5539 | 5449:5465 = -0.04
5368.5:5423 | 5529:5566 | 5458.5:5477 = -0.04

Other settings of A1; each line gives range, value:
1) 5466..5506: 28.7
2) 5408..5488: 28.7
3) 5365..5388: 27.4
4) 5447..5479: 29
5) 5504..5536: 28.6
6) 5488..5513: 28.4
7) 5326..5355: 29.6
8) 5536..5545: 29.1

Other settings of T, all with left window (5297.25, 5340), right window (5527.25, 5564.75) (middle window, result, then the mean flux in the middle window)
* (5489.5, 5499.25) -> 0.13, 28.8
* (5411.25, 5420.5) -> 0.26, 28.6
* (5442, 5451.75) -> -0.21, 30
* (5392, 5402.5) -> 0.61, 27.8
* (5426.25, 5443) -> 0.55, 28.4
